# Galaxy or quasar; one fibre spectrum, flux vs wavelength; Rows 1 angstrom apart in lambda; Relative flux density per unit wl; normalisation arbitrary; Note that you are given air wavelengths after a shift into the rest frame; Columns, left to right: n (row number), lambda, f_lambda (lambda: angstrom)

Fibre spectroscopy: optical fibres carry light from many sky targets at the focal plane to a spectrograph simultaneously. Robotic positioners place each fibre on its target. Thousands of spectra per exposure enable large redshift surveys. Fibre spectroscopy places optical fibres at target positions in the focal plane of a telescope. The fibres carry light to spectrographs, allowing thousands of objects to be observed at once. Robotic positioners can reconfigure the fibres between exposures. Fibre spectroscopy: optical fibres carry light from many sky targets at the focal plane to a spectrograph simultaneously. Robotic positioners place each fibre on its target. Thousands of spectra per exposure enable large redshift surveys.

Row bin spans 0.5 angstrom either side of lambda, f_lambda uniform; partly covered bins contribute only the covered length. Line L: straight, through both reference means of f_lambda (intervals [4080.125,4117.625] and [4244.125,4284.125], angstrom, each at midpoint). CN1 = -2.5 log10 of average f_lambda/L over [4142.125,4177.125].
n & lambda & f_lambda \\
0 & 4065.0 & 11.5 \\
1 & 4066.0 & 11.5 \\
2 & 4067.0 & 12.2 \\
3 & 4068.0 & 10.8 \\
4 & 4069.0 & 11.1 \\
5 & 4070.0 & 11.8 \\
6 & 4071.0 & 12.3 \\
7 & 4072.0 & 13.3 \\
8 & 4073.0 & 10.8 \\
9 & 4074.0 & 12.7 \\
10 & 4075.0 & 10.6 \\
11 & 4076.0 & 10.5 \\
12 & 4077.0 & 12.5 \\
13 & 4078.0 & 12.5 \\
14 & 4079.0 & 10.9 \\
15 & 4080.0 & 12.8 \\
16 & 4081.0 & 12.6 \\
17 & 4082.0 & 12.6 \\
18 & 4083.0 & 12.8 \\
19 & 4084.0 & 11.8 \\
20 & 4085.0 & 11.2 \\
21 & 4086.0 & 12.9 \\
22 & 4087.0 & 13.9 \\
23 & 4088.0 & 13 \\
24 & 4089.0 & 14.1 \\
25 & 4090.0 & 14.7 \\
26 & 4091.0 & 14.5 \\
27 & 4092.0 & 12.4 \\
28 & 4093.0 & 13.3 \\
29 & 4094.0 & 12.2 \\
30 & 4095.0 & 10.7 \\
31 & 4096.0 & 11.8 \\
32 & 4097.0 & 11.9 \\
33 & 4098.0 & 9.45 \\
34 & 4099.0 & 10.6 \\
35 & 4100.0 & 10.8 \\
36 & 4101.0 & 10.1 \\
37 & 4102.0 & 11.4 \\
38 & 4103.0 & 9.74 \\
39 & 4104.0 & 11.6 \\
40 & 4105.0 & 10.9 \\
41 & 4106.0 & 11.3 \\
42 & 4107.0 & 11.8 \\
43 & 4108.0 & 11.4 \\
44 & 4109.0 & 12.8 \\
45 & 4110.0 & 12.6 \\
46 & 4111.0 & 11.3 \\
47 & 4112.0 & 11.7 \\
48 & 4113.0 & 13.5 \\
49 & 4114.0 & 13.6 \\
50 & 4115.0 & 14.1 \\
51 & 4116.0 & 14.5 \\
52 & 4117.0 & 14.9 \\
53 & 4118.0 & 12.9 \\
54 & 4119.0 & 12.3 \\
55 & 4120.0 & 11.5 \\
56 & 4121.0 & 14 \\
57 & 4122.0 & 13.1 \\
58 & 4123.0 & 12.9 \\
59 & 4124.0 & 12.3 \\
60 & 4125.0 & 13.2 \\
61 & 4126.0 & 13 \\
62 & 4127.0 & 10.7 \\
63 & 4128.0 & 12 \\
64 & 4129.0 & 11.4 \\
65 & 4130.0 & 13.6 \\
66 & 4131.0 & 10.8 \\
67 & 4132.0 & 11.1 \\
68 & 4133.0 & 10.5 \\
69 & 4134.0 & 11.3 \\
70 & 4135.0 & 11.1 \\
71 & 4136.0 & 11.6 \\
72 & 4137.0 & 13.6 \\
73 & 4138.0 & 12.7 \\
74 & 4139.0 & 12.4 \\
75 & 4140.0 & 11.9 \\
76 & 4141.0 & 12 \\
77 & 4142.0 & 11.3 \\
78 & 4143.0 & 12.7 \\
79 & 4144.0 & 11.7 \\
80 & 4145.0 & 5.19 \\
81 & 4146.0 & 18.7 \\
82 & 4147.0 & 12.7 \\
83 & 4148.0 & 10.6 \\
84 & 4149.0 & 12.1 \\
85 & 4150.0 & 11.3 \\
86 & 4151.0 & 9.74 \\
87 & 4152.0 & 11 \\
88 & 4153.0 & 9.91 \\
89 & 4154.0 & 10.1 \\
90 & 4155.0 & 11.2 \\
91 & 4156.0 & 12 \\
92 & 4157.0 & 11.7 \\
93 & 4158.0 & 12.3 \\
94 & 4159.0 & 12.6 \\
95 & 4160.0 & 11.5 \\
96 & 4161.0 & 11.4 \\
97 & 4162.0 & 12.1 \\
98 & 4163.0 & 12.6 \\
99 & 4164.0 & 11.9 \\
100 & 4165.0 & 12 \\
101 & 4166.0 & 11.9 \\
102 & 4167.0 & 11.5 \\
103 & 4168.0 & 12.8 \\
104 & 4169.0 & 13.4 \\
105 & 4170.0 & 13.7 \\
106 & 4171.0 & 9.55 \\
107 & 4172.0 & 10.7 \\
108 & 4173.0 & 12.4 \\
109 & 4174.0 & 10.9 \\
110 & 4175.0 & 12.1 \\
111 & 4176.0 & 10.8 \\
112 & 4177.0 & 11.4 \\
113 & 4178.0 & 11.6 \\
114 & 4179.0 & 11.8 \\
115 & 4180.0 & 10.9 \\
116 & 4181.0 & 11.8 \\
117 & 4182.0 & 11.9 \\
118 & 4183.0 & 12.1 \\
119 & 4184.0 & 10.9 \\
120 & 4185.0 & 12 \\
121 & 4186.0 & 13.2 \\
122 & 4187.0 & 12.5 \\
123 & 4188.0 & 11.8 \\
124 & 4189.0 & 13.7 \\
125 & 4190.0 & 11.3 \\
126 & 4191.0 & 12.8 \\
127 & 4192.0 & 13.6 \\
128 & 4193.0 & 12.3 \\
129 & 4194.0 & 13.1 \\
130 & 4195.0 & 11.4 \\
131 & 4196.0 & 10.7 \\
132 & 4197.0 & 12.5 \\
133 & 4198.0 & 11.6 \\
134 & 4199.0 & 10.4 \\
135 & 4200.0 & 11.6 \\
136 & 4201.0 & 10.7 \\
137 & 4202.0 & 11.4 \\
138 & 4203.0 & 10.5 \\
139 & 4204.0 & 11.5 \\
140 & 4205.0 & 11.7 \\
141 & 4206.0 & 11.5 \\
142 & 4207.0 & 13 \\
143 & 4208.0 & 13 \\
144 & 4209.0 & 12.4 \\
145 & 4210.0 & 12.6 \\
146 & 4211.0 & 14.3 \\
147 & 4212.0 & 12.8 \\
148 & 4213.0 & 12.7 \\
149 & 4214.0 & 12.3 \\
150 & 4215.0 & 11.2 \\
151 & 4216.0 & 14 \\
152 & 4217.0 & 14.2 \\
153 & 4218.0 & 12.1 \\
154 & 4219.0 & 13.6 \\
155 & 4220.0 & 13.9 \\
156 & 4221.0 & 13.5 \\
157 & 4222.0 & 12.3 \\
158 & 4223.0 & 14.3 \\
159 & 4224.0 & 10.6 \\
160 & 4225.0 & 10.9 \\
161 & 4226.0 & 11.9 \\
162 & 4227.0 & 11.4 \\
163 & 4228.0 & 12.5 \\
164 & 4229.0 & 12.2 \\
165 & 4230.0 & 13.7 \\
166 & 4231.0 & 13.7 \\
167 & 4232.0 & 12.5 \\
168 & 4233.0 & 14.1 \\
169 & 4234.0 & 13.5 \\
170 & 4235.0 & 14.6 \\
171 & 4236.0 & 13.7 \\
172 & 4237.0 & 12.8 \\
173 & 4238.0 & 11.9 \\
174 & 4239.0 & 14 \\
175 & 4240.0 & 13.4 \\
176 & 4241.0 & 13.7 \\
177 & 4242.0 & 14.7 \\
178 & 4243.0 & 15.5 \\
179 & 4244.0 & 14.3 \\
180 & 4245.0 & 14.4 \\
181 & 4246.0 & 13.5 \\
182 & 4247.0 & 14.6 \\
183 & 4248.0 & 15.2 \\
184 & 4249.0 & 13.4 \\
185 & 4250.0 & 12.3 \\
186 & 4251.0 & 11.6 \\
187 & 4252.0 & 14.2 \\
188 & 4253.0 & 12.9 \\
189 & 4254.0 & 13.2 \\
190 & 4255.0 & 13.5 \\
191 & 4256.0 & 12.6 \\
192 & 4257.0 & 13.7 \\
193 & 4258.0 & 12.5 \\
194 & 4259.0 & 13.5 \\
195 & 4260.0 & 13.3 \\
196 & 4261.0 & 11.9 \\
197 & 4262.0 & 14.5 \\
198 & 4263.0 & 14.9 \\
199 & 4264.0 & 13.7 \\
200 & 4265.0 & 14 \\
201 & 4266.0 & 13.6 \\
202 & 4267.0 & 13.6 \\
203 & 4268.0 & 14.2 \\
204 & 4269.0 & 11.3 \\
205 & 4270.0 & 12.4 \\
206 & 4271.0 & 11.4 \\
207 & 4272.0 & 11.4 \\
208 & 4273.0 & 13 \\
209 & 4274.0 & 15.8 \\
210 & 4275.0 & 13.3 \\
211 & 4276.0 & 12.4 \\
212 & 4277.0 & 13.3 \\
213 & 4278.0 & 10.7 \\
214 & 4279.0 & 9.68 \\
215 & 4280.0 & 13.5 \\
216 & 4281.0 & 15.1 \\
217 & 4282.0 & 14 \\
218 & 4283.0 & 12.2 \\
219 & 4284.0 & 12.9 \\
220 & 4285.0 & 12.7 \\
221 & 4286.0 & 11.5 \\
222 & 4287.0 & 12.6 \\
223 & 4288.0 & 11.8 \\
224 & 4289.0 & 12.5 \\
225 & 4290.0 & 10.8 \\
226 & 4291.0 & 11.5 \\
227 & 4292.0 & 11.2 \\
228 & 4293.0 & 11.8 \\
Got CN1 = 0.09 mag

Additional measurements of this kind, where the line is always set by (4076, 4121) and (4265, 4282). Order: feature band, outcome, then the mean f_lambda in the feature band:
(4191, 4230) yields 0.031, 12.3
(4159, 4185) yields 0.067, 11.8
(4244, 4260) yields -0.053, 13.4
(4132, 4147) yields 0.045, 11.9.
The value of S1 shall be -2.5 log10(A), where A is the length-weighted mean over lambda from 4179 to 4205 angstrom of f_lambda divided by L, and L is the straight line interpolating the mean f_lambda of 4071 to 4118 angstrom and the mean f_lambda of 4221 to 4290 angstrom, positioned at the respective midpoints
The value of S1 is 0.08 mag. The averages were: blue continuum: 12.2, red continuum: 13.1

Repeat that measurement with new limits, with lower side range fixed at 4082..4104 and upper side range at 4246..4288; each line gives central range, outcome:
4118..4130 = -0.02 mag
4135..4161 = 0.06 mag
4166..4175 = 0.06 mag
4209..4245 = -0.02 mag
